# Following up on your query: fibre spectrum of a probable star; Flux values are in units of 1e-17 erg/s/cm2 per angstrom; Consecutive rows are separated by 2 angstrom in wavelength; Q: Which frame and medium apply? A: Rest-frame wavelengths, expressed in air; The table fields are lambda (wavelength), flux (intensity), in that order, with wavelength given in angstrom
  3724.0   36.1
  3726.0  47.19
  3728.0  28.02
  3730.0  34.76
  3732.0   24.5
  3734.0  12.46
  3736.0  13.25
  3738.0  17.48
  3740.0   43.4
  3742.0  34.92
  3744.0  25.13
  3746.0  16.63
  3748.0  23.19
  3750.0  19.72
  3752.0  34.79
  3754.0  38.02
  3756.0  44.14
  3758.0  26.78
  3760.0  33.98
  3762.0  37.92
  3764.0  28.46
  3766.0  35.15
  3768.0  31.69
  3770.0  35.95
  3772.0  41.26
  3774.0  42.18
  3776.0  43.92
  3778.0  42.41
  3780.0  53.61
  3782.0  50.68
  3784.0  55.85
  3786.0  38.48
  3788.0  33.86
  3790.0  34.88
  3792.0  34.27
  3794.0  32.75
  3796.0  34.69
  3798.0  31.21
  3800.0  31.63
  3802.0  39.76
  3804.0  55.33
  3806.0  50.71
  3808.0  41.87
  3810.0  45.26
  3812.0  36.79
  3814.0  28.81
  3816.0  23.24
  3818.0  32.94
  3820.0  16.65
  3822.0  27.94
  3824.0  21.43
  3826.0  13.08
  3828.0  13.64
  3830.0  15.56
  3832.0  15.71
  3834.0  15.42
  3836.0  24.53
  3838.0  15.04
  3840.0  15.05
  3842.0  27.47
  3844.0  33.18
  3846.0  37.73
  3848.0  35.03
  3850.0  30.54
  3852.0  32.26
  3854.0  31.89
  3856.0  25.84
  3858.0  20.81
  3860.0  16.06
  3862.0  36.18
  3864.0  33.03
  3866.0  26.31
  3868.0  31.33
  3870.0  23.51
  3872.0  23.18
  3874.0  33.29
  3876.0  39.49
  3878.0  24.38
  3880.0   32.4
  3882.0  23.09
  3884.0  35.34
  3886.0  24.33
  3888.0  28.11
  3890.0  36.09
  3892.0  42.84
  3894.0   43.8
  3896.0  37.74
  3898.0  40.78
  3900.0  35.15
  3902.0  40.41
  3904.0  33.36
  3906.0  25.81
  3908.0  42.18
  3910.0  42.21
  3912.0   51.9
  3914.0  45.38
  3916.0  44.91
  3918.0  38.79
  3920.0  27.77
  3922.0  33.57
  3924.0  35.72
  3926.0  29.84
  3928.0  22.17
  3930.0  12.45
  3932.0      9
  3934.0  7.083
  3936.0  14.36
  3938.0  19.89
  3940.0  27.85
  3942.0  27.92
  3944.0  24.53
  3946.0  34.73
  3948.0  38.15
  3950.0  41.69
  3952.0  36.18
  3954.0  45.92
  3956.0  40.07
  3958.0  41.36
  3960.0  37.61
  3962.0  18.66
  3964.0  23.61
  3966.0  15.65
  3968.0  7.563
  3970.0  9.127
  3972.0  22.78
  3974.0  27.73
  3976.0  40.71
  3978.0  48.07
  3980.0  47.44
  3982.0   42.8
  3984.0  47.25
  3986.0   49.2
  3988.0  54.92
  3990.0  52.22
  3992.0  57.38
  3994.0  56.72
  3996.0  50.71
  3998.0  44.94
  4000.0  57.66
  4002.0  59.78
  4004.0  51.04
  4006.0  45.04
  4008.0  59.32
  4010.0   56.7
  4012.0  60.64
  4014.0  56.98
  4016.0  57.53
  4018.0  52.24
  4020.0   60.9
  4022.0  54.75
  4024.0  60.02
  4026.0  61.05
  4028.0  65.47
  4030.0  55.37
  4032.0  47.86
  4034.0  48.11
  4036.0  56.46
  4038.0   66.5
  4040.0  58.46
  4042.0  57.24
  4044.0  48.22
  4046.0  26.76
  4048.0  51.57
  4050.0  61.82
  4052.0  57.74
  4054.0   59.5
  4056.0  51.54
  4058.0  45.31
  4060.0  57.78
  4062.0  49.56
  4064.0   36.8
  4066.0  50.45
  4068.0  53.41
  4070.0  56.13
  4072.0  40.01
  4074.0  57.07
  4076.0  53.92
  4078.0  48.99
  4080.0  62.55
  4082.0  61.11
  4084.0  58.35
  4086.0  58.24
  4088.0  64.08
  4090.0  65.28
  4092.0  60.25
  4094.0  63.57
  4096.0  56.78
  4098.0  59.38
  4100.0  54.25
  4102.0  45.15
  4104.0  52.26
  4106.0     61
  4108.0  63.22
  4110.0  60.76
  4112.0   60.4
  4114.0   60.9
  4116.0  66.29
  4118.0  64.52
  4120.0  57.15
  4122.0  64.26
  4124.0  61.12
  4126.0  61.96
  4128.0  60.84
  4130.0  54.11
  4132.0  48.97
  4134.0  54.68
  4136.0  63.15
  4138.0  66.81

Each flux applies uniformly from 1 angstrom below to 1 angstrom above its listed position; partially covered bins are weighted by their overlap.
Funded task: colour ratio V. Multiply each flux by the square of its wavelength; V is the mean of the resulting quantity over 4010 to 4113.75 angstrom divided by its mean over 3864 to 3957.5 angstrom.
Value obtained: 1.9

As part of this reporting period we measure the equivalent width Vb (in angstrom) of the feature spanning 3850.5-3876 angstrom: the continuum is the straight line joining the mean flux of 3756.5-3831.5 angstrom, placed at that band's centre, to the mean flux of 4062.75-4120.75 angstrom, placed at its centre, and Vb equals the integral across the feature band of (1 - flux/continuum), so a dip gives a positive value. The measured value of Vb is 7.5 angstrom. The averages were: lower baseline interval 34.9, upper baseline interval 56.9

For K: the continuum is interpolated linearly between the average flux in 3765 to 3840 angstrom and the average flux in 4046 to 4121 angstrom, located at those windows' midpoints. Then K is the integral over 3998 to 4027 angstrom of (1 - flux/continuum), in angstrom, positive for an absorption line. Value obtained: -3.5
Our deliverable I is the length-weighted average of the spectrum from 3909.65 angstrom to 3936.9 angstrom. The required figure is 29.4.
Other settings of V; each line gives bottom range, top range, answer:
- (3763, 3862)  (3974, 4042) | 1.85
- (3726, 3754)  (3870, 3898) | 1.33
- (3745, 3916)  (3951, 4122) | 1.74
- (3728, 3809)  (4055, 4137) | 1.91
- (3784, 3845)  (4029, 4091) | 2.05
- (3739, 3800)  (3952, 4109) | 1.60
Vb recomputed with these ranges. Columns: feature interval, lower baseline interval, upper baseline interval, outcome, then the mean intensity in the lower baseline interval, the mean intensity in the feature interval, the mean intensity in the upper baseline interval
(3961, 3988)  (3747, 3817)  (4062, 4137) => 9.8 angstrom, 37.5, 31.7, 57.2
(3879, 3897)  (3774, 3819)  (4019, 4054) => 4.7 angstrom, 39.7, 33.7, 55.3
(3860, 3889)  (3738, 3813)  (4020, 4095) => 9.5 angstrom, 37.1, 29.1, 55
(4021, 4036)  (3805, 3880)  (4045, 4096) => -2.1 angstrom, 27.5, 56.1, 54.1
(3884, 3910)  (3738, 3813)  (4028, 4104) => 4.8 angstrom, 37.1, 36.1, 54.3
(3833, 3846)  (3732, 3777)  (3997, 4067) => 5.1 angstrom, 30.8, 23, 54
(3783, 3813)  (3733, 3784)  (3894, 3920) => -4.0 angstrom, 33.5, 39.8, 39.6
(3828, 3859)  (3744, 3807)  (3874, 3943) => 8.6 angstrom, 37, 24.7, 31.7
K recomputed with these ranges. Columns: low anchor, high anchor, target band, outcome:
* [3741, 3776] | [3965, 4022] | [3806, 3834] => 7.7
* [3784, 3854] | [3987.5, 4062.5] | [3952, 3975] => 9.9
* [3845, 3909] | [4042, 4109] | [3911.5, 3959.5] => 9.1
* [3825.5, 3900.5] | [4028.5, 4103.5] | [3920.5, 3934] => 5.0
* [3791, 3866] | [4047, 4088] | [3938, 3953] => 3.3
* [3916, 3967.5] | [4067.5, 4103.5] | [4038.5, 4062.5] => -1.4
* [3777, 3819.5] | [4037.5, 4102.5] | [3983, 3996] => -0.7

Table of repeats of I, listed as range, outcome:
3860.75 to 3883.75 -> 29.7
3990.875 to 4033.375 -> 55.7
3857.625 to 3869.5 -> 27.5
